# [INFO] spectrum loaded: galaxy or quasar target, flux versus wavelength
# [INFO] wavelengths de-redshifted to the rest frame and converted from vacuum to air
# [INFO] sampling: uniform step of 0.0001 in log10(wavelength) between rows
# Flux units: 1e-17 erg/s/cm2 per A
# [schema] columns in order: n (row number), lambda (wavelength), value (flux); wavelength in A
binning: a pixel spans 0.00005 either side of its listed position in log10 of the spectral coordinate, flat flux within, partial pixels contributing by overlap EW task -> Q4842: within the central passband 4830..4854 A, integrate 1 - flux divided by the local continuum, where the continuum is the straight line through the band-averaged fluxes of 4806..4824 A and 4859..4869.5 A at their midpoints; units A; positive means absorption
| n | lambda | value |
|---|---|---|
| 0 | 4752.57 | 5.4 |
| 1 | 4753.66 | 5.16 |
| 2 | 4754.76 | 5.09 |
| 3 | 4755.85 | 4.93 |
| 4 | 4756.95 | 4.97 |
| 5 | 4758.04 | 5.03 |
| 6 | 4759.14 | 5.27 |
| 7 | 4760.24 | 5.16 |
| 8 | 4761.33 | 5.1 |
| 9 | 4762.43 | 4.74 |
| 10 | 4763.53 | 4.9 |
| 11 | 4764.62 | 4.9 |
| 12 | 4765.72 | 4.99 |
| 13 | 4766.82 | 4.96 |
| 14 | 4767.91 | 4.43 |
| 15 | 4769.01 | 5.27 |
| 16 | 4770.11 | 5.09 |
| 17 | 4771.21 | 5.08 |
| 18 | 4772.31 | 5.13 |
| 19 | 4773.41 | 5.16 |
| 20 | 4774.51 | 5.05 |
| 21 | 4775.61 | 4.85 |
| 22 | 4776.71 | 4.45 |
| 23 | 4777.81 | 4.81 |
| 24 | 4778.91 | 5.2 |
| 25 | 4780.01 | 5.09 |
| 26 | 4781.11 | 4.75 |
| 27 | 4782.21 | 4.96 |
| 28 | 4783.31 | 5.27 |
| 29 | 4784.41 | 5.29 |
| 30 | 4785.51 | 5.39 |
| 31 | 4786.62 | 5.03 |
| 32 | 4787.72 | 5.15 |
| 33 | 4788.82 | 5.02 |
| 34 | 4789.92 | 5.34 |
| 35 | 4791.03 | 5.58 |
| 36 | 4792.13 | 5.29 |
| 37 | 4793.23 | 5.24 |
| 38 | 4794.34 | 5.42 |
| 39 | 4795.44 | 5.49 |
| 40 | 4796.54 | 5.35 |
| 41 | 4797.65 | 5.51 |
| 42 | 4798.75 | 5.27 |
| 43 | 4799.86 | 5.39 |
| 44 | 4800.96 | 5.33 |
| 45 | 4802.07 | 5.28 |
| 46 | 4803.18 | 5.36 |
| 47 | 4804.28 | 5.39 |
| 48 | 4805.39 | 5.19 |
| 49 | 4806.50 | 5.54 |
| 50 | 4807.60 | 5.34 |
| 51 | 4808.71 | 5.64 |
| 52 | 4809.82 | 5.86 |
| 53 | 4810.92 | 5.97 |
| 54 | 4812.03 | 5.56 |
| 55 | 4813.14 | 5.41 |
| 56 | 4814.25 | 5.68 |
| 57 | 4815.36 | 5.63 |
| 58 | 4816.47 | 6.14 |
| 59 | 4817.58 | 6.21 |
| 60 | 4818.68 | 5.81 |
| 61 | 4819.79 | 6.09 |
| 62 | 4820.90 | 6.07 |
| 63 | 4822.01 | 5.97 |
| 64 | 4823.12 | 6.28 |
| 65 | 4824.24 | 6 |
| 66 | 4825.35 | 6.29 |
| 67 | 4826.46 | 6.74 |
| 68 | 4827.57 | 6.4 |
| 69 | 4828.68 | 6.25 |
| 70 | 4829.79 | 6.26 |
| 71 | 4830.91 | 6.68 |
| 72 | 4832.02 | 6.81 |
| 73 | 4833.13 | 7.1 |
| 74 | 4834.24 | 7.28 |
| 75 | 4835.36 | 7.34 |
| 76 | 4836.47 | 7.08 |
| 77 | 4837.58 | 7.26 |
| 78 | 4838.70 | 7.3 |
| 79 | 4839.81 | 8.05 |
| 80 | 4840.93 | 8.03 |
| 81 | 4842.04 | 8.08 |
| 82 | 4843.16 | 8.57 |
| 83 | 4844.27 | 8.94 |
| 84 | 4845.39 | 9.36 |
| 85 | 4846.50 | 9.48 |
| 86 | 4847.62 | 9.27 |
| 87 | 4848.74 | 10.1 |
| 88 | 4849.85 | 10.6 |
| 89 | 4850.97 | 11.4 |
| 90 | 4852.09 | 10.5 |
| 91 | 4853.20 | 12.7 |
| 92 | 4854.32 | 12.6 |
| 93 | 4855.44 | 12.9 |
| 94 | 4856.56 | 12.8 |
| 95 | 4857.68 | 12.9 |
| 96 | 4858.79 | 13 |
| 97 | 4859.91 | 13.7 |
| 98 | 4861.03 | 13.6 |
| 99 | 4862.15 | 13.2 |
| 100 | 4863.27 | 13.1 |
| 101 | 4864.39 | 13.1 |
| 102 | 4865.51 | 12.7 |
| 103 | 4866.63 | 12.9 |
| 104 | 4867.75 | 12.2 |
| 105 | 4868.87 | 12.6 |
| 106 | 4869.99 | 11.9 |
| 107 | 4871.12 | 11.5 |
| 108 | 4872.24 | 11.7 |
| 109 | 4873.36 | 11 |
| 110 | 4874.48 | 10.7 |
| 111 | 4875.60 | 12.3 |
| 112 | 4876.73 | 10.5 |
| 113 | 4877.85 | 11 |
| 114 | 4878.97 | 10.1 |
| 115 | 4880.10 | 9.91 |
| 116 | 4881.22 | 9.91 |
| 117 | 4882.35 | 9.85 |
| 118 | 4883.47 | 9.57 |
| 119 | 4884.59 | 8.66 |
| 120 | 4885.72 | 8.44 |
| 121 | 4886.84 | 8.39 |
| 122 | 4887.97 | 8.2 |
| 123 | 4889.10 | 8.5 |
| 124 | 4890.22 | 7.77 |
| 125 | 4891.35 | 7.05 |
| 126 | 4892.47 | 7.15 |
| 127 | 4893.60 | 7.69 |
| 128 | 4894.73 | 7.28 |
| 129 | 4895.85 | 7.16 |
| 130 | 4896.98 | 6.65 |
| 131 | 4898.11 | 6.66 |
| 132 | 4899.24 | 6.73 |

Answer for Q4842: 2.9 A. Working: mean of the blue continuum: 5.83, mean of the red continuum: 13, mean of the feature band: 8.67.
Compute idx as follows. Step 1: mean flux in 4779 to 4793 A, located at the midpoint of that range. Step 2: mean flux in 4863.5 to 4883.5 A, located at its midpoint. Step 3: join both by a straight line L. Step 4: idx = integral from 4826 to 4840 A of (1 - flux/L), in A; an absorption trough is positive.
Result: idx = 2.6 A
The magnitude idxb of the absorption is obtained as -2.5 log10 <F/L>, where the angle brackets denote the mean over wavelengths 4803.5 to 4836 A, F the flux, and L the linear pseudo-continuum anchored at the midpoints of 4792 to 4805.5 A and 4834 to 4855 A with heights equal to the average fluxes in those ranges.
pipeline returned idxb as 0.165 mag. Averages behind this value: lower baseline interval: 5.35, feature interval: 6.1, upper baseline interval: 9.2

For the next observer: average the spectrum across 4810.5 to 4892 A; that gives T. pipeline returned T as 9.17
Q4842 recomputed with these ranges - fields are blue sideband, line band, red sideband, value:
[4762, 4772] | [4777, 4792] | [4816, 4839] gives 0.7 A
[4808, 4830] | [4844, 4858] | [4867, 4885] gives -3.6 A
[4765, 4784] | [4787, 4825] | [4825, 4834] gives 2.1 A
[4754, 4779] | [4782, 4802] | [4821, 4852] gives 2.3 A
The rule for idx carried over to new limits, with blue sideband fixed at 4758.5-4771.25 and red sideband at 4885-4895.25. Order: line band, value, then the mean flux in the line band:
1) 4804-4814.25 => 0.7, 5.55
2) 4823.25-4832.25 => 0.0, 6.4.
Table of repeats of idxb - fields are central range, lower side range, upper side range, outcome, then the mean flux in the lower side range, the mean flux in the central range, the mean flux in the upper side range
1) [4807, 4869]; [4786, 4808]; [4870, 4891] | -0.126 mag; 5.33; 8.71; 9.91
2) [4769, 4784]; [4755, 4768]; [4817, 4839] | 0.068 mag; 4.97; 5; 6.55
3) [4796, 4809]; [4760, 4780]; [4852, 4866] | 0.412 mag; 4.96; 5.37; 12.9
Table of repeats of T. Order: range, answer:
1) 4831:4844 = 7.54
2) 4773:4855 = 6.53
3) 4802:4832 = 5.92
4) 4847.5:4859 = 11.8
